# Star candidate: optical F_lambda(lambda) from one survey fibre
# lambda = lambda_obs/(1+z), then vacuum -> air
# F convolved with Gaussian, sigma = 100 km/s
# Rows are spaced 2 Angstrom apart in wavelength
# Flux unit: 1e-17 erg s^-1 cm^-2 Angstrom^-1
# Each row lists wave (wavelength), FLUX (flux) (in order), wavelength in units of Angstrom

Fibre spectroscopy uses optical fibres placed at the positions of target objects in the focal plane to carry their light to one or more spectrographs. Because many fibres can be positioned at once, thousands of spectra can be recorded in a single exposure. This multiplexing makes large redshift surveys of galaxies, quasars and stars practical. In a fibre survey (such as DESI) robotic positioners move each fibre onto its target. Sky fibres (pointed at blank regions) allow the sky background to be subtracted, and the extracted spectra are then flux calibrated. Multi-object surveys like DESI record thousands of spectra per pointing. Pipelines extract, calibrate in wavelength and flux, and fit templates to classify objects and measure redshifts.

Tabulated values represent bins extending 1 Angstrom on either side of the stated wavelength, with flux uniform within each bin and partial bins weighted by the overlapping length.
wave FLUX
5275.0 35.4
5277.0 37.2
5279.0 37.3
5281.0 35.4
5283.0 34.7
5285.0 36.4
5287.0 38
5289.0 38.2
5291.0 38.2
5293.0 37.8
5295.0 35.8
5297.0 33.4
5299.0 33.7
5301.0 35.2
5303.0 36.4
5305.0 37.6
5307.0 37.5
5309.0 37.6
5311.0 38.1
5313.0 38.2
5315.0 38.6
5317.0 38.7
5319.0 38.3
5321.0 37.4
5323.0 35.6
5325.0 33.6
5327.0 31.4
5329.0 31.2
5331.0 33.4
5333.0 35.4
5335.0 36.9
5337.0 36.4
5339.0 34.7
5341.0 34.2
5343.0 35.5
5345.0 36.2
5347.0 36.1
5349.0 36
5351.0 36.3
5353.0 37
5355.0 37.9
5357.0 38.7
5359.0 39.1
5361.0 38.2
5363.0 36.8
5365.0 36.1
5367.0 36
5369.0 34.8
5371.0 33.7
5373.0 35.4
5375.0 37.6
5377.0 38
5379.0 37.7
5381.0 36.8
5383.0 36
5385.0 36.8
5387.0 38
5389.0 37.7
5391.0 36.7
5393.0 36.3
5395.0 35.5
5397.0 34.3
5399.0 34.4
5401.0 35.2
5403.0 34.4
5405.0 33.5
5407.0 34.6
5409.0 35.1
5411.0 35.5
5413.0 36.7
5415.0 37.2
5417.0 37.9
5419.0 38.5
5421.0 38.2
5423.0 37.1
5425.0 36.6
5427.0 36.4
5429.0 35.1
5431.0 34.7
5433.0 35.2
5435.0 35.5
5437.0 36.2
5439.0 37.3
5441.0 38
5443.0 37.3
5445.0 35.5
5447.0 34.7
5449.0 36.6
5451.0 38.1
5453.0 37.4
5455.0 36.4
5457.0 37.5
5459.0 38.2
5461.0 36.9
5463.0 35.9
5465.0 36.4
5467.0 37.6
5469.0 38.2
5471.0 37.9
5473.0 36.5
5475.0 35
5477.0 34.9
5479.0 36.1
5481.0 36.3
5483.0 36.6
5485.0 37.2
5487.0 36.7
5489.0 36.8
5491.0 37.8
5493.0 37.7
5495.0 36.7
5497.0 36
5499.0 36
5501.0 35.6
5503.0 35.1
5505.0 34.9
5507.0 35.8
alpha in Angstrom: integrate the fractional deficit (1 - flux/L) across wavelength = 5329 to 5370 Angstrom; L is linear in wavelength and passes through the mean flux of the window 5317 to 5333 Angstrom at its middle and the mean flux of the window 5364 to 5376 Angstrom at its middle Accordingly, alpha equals -1.1 Angstrom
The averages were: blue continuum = 34.7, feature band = 36.2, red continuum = 35.6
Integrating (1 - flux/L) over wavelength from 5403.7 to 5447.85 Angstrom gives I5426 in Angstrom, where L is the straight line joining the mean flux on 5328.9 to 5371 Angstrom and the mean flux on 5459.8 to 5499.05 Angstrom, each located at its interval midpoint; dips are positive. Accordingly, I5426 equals 0.3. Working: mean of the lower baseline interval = 36.1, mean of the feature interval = 36.2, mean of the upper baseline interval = 36.7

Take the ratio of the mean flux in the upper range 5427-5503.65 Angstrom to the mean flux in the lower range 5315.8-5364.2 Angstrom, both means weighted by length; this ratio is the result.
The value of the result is 1.01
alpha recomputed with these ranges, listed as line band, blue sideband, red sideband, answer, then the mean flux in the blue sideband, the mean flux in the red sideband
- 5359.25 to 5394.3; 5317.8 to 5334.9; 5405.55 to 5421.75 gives -0.85 Angstrom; 34.7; 36.6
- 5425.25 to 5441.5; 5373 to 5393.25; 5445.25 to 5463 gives 0.40 Angstrom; 37.1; 36.9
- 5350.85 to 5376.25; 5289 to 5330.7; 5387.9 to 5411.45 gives -0.79 Angstrom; 36.2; 35.3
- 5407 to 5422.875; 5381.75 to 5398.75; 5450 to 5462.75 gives -0.07 Angstrom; 36.3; 37.3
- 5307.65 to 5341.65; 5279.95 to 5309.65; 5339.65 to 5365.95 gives 0.62 Angstrom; 36.4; 36.8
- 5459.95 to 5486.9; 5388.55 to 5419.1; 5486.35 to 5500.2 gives -0.02 Angstrom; 35.7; 36.8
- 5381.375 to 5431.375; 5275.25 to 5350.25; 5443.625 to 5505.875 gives 0.34 Angstrom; 36.1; 36.6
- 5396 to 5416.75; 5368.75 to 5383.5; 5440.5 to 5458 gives 0.76 Angstrom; 36.3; 36.8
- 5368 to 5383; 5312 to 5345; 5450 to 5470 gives -0.03 Angstrom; 35.6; 37.3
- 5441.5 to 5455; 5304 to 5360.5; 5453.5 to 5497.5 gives 0.03 Angstrom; 36.4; 36.8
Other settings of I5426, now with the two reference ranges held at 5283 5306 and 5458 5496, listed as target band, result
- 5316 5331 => 0.6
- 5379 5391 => -0.2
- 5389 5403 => 0.4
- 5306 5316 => -0.4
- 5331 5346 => 0.4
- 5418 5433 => 0.0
